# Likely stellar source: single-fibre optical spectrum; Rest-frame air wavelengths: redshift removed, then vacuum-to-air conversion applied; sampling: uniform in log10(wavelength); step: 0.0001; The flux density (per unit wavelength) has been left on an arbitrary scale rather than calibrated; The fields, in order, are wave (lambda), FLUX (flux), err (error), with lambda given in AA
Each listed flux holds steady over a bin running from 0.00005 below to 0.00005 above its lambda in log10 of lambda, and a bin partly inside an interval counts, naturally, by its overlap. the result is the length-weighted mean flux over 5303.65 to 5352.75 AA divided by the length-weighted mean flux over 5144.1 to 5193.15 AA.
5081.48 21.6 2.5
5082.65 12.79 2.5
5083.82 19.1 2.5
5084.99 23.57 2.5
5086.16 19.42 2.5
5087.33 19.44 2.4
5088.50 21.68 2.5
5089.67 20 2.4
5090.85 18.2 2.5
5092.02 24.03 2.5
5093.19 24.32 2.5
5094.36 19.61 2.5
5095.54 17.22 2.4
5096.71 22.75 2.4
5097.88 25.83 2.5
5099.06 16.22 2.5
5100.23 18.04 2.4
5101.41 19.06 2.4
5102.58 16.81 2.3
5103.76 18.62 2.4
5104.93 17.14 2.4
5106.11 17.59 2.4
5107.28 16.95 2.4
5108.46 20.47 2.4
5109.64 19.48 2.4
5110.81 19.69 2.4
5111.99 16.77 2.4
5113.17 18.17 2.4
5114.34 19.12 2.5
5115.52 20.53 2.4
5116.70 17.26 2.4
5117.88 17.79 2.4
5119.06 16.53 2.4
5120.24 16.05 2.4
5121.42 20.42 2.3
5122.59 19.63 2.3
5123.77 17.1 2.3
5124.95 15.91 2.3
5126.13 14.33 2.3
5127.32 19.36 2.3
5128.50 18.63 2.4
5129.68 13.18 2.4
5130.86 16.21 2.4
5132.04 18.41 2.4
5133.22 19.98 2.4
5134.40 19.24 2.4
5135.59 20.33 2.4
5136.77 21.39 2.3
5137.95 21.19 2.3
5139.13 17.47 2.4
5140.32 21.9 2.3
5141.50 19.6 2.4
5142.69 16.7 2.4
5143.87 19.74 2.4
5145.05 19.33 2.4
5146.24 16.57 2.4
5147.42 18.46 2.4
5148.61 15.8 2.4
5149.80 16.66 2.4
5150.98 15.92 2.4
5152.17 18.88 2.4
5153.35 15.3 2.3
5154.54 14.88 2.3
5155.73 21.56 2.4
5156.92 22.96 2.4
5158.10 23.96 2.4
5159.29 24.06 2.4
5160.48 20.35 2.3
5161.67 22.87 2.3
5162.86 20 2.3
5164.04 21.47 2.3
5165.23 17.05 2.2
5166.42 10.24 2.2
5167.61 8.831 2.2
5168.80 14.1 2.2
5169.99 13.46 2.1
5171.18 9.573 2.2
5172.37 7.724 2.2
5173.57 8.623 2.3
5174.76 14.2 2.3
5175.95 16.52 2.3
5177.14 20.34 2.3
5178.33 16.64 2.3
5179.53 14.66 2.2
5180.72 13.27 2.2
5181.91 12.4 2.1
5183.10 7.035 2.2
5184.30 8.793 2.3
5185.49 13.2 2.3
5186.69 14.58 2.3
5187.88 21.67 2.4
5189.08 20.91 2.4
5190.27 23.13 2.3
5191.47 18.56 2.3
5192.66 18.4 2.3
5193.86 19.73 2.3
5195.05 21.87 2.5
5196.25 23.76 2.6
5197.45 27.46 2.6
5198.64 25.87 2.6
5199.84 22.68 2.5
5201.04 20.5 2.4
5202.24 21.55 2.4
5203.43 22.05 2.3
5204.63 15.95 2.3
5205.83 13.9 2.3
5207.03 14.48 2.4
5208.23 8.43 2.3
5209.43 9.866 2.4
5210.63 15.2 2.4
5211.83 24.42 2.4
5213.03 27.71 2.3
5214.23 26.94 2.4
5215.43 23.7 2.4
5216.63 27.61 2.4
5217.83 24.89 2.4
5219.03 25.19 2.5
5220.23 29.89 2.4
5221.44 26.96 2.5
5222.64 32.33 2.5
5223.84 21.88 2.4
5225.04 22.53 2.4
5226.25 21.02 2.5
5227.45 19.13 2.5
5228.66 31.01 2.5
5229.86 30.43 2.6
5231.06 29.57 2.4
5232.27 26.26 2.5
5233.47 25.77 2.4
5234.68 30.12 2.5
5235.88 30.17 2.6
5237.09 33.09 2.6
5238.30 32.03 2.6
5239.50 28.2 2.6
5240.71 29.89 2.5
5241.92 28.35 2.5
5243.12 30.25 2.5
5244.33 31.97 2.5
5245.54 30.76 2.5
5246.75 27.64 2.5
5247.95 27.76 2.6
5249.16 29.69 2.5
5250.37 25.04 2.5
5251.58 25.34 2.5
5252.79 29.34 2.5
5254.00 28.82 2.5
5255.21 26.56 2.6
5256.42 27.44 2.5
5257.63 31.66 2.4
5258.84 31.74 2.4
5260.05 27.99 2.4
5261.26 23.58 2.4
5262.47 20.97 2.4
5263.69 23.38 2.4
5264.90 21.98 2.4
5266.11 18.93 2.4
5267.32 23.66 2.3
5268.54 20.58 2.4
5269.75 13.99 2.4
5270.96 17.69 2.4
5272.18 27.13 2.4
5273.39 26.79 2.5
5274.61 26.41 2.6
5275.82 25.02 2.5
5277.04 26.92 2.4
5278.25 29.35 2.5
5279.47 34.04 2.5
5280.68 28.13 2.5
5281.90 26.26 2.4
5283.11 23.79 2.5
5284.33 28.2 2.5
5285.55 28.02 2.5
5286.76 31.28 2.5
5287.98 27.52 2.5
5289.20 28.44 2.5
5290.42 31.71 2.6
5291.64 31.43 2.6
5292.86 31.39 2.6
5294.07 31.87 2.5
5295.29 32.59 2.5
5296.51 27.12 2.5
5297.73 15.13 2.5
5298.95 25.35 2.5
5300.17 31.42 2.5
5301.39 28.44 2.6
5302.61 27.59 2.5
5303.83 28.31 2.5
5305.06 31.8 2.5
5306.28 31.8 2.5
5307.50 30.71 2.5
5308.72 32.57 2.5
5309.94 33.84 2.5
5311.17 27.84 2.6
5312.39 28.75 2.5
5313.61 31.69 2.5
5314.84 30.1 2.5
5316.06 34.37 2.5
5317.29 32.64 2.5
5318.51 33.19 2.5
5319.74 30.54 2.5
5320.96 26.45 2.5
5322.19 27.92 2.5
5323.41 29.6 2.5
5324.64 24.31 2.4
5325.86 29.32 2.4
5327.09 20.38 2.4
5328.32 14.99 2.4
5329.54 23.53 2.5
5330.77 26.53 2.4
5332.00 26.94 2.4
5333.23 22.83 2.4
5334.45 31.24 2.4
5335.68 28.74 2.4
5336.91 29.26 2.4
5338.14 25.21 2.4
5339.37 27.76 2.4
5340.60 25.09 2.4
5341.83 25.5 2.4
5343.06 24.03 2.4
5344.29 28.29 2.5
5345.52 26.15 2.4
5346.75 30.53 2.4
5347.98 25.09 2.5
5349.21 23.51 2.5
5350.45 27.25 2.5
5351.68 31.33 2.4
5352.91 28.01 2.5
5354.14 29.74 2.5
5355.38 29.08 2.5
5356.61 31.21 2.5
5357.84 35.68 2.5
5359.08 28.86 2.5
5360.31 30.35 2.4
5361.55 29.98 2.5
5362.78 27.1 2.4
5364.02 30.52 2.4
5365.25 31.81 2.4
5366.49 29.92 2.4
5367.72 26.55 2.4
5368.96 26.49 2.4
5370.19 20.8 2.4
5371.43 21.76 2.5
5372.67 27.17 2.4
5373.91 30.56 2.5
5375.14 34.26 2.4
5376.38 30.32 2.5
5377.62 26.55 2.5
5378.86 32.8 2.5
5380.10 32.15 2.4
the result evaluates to 1.7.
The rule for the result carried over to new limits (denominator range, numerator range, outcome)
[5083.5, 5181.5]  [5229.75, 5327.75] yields 1.55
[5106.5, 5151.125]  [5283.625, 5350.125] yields 1.54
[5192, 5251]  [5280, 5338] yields 1.15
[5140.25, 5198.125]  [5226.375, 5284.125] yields 1.56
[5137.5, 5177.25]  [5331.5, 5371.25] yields 1.62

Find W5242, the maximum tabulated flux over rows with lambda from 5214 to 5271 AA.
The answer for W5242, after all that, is 33.09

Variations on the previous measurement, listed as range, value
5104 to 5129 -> 20.53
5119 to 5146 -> 21.9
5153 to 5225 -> 32.33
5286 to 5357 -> 34.37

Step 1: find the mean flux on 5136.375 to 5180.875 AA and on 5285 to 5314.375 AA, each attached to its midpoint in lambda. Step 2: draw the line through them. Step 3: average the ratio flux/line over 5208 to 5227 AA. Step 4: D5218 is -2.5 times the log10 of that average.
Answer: -0.04 mag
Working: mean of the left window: 17.2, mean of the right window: 29.4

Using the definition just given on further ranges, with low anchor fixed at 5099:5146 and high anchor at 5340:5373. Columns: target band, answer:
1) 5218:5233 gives -0.17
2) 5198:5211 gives 0.24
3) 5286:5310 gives -0.16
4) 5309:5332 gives -0.07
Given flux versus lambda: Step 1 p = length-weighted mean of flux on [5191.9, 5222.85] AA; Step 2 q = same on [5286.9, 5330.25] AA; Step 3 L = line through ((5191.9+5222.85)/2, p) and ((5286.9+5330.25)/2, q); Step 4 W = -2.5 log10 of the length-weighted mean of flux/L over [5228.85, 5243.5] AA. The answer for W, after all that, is -0.236 mag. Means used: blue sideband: 21.8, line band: 29.6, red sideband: 28.7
